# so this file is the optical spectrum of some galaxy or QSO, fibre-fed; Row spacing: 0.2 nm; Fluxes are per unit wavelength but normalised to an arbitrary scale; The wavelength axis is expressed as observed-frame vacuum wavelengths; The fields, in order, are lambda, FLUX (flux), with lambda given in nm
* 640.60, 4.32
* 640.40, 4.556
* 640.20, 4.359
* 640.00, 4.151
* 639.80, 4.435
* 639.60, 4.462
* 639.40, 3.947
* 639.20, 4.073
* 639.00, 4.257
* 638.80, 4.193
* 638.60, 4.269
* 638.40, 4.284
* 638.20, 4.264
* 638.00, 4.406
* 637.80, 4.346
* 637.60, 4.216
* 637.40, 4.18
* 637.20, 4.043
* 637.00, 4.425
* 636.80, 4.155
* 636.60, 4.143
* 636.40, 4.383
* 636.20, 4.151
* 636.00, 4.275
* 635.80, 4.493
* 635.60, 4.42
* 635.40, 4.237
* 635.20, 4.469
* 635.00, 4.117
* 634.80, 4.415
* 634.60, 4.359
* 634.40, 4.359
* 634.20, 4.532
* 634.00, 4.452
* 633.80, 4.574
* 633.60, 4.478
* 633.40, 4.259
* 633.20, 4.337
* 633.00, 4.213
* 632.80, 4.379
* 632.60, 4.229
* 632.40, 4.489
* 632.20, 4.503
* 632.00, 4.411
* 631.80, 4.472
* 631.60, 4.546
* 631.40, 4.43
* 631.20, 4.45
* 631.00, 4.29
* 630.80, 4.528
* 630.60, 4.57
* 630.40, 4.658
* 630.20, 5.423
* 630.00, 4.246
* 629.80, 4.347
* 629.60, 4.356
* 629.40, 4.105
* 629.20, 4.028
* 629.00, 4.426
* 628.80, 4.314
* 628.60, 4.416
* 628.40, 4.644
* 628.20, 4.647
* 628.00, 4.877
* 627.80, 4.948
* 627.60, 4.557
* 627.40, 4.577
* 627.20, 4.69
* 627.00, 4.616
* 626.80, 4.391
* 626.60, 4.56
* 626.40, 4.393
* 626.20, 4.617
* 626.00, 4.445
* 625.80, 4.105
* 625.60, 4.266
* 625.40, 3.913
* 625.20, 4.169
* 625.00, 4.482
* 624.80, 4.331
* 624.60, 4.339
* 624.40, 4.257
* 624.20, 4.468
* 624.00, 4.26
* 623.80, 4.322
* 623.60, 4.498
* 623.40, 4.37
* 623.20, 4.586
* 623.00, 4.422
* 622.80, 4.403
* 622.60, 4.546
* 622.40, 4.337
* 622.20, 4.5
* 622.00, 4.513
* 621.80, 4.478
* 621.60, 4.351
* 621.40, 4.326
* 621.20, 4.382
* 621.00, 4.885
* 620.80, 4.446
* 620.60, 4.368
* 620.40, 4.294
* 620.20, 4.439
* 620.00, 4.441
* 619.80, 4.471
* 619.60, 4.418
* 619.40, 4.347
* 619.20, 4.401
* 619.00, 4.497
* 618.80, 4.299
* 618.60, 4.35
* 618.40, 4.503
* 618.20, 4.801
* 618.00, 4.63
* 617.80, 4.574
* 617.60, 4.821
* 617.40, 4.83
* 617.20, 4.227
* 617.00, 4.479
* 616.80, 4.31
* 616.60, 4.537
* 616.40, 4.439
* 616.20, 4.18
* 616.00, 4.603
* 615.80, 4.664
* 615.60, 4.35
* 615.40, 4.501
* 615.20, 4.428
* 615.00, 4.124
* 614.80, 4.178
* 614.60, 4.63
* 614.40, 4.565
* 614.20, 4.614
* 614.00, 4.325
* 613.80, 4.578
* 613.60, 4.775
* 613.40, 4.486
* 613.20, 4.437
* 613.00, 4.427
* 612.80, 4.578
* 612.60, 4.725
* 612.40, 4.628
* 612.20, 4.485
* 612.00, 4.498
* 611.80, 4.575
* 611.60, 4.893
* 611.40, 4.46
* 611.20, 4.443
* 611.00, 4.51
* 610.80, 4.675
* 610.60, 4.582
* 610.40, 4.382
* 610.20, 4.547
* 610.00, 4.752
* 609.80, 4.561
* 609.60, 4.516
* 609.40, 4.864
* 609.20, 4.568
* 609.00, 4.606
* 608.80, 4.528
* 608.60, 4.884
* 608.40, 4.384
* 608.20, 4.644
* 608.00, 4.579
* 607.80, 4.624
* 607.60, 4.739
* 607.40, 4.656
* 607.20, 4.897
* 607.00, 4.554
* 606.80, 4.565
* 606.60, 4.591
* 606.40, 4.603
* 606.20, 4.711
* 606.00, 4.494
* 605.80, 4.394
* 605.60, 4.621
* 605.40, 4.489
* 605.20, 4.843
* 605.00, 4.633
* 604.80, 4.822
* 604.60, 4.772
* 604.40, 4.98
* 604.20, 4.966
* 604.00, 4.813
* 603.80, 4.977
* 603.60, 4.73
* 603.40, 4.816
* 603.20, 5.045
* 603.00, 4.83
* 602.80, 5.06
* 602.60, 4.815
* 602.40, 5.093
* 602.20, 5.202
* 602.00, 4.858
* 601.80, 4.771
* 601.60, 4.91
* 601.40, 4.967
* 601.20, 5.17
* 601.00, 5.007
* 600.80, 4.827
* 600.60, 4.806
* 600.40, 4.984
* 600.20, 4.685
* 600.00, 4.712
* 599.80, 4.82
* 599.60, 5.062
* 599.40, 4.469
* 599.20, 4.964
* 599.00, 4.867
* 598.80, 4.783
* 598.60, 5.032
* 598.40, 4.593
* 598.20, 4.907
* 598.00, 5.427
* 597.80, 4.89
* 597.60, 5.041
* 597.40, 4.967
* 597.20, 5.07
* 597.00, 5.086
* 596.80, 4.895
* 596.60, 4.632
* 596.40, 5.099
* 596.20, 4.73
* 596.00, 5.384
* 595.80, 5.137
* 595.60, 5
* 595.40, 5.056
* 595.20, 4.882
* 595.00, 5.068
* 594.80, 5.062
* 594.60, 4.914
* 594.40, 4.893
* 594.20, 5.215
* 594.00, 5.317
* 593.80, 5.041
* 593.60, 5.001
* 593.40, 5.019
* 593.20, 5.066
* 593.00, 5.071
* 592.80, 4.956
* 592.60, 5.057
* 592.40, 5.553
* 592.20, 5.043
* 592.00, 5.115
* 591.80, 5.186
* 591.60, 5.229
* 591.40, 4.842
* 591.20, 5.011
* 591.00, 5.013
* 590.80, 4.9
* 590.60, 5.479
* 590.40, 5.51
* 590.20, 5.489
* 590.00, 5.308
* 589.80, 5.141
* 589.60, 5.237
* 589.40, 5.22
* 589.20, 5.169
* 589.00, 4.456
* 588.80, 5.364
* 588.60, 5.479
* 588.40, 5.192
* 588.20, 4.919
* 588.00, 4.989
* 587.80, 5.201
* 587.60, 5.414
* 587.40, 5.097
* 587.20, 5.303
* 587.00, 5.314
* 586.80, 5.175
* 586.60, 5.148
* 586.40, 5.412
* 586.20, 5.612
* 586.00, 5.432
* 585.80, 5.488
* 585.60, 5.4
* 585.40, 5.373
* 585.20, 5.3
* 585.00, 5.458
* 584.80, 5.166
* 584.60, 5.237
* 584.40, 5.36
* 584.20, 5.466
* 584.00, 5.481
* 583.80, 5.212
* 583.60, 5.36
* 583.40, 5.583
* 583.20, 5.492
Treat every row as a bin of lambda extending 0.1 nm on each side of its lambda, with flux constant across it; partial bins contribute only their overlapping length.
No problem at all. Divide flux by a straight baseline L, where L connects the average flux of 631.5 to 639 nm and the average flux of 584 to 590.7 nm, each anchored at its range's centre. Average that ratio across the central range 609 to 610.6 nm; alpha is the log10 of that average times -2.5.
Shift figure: 0.056 mag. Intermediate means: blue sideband 5.29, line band 4.6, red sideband 4.34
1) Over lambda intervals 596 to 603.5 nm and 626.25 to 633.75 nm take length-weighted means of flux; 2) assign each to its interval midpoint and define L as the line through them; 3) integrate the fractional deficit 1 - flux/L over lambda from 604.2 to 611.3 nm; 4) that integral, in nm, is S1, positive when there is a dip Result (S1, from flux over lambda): 0.25 nm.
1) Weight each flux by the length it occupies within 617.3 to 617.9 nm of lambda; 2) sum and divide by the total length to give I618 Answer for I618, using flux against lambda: 4.74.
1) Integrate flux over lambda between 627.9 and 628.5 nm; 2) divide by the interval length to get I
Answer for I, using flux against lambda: 4.72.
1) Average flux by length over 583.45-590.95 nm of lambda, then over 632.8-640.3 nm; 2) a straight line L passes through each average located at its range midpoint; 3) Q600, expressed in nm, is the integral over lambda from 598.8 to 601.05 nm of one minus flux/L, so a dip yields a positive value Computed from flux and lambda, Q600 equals 0.09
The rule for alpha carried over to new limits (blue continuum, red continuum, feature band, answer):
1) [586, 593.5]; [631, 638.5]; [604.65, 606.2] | 0.06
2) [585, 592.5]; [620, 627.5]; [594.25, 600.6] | 0.02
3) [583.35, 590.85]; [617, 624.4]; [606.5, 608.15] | 0.03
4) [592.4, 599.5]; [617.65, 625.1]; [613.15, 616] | 0.03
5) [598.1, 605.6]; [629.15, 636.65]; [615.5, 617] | 0.05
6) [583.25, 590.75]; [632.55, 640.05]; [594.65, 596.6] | 0.02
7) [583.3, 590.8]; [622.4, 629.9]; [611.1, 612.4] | 0.04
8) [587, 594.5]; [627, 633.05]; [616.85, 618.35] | 0.02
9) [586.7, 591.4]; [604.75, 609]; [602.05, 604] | -0.04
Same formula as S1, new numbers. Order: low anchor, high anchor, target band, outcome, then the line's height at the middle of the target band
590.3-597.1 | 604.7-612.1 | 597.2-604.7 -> -0.10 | 4.85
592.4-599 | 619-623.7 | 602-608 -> 0.05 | 4.81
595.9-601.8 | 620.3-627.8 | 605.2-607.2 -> 0.08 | 4.78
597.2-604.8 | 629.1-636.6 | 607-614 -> 0.24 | 4.76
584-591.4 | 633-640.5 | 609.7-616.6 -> 0.36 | 4.76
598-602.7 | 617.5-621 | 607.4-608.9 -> 0.03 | 4.73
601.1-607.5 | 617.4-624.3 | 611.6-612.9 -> 0.01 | 4.64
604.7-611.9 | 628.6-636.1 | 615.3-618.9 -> 0.03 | 4.54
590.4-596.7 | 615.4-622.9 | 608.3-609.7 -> 0.03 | 4.71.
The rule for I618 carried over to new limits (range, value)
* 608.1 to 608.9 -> 4.61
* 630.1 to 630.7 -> 4.88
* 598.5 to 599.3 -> 4.91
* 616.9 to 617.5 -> 4.51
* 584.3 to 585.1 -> 5.31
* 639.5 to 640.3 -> 4.35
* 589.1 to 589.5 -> 5.19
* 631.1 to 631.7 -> 4.48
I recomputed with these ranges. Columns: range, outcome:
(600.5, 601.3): 4.95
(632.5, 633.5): 4.28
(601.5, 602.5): 4.97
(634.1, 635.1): 4.36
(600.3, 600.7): 4.89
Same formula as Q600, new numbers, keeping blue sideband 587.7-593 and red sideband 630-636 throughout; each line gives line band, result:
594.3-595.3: 0.02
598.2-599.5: 0.06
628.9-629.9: 0.06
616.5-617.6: 0.05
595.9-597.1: 0.02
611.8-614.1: 0.11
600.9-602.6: -0.01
